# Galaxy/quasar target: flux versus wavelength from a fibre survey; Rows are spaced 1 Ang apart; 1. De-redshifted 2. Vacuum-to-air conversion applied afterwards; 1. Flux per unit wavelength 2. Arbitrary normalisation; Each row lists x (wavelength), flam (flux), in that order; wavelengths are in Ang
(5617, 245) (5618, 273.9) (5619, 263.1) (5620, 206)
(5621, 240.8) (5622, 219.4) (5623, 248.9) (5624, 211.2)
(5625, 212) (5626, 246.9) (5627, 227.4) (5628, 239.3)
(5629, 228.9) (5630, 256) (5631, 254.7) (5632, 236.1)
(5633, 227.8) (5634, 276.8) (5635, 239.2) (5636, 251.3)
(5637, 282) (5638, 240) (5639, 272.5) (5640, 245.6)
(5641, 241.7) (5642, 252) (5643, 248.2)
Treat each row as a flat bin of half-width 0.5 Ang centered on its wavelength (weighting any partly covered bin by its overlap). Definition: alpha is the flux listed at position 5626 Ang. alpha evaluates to 246.9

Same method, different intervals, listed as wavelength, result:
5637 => 282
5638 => 240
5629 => 228.9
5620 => 206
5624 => 211.2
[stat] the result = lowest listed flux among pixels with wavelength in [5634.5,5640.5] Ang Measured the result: 239.2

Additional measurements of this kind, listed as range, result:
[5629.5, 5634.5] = 227.8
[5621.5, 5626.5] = 211.2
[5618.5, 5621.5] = 206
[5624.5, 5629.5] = 212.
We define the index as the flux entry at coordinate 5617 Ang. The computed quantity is 245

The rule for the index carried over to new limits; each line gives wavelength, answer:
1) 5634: 276.8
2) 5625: 212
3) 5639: 272.5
